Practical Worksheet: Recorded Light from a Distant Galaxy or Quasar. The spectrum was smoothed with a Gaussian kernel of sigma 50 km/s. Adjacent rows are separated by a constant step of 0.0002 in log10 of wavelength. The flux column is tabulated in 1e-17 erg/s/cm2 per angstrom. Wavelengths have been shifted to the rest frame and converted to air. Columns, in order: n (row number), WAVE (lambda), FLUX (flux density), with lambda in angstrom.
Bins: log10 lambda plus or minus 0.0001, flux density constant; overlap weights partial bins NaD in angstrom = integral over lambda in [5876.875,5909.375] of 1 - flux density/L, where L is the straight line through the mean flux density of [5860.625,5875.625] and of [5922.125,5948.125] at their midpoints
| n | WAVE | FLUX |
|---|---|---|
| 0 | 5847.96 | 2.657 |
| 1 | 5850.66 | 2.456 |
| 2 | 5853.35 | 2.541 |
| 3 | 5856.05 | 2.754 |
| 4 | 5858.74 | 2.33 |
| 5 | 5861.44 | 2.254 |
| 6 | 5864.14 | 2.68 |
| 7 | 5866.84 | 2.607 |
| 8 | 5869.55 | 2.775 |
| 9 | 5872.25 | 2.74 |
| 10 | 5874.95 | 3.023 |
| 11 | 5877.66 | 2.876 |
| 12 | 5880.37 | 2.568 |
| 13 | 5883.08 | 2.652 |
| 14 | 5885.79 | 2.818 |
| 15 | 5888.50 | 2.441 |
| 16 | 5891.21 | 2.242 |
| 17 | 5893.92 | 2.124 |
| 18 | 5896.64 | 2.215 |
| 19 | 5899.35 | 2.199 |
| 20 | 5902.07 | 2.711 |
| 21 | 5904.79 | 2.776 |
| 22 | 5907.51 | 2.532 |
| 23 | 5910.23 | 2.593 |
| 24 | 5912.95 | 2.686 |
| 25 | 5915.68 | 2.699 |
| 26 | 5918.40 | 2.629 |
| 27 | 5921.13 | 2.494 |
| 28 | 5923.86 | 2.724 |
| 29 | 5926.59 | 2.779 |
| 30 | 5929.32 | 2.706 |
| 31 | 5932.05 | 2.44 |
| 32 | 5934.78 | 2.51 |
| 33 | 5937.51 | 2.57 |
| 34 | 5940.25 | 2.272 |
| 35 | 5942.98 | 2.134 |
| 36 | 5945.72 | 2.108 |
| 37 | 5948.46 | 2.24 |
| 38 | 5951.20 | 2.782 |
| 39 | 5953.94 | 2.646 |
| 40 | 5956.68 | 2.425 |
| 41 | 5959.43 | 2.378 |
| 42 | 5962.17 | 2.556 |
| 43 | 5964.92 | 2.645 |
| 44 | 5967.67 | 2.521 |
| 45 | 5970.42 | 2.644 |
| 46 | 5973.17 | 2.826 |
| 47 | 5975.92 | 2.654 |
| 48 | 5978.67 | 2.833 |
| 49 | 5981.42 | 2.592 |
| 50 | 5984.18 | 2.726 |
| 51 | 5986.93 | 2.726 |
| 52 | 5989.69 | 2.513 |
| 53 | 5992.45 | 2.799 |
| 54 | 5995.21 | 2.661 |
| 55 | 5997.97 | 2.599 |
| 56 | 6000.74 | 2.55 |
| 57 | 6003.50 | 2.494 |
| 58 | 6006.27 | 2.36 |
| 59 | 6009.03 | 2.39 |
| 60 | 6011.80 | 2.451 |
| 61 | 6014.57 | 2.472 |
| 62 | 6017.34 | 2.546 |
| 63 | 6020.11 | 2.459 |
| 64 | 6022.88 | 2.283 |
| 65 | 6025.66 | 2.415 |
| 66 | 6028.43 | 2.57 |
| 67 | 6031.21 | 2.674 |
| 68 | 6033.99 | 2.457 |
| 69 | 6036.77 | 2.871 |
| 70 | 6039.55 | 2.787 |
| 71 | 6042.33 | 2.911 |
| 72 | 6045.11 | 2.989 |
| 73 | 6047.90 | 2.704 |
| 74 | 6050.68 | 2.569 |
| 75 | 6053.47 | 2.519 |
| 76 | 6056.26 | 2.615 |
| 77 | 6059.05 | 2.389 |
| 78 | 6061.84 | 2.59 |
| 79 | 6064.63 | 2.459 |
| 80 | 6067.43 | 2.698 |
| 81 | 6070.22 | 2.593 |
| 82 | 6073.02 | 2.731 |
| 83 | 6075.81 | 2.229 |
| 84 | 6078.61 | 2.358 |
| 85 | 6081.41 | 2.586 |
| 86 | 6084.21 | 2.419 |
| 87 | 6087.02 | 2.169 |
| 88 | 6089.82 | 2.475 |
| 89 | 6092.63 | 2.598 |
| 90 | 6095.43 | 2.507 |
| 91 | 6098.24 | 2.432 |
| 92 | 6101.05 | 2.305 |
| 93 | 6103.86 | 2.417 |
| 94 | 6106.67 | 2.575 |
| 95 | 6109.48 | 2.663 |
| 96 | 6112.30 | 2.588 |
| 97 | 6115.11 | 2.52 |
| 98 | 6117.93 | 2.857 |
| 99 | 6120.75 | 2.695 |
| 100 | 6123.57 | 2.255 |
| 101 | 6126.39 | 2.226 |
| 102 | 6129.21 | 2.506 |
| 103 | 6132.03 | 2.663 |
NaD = 1.14 angstrom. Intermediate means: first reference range 2.68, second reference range 2.46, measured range 2.51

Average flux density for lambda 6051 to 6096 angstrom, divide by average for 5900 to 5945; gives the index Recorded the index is 0.97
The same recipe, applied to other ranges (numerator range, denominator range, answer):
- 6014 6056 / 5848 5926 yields 1.01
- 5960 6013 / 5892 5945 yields 1.04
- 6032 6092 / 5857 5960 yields 1.02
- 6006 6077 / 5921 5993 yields 1.00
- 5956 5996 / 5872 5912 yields 1.03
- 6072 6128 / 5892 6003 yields 0.97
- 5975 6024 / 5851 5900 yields 1.00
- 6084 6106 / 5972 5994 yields 0.89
